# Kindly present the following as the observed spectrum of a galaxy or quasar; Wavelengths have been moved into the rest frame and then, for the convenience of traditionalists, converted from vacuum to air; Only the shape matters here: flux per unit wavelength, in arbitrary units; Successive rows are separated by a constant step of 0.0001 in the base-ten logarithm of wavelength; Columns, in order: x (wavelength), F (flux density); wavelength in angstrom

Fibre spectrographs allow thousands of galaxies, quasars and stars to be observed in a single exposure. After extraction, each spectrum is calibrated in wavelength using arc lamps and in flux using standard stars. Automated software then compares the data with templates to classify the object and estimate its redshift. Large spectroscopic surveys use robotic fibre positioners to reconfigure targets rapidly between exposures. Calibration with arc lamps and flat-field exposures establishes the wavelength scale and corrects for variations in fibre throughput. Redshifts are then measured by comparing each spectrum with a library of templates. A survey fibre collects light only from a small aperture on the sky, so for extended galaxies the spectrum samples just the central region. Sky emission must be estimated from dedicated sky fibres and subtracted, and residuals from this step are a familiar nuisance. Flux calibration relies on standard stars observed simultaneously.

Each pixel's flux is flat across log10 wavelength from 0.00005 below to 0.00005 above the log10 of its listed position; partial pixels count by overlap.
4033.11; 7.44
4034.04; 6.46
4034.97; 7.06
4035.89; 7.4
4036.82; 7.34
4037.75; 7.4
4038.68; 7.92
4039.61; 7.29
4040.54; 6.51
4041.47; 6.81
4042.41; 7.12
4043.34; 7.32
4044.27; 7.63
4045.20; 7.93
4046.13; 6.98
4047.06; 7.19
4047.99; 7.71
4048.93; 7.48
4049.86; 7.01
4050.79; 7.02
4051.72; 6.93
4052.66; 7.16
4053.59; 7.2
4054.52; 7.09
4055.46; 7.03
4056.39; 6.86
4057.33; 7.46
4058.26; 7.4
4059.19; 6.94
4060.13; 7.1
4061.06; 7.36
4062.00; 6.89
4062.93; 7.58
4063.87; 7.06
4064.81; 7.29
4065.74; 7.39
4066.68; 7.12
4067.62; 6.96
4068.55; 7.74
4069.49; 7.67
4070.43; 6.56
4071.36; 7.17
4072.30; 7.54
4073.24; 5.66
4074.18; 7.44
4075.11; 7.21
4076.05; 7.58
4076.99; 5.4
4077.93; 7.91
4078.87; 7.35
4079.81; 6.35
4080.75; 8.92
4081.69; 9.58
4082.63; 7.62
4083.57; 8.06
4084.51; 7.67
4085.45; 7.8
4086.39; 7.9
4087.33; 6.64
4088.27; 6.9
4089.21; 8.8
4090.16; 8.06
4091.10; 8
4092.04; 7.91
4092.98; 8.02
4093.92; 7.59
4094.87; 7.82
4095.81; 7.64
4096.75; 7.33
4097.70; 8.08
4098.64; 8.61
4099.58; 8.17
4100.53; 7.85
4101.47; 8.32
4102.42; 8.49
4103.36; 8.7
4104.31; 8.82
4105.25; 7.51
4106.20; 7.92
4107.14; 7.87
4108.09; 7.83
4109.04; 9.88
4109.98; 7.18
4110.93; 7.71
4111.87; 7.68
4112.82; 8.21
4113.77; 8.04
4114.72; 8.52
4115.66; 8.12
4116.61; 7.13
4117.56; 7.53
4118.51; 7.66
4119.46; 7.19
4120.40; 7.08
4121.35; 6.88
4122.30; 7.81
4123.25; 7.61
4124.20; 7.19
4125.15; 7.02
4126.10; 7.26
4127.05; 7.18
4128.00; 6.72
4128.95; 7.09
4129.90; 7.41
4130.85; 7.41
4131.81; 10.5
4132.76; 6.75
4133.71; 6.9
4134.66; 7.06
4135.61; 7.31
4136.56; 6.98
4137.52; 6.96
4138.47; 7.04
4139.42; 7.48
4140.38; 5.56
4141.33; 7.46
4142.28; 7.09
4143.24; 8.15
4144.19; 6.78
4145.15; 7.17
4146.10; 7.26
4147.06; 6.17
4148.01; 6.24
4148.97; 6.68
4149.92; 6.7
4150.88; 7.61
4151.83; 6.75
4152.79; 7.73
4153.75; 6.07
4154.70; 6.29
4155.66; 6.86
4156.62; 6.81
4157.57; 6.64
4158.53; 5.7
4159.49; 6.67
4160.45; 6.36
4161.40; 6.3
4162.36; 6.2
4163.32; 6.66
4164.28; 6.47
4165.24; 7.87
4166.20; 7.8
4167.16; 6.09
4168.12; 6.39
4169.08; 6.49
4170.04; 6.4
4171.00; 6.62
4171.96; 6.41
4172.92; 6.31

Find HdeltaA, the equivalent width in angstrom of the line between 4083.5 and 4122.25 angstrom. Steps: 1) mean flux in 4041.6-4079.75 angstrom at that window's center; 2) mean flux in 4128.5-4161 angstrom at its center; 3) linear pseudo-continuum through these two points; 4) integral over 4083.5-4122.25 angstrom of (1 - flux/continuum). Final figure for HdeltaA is -4.4 angstrom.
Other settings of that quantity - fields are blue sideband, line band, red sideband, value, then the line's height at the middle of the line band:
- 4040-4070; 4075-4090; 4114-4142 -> -0.7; 7.26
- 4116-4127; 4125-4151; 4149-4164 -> -0.6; 6.99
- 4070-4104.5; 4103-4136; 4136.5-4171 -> -1.9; 7.25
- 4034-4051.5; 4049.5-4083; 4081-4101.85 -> 1.5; 7.59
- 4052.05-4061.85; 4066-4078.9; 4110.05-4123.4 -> 0.3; 7.27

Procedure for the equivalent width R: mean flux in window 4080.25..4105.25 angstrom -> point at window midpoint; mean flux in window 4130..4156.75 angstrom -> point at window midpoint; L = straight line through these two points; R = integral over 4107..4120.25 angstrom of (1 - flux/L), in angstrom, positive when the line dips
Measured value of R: -0.41 angstrom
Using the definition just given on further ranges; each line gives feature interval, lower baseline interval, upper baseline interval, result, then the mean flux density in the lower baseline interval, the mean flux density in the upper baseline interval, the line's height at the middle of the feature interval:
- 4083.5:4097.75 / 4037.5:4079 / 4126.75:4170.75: -1.3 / 7.18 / 6.91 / 7.09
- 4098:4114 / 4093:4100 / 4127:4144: -0.9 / 7.9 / 7.27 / 7.75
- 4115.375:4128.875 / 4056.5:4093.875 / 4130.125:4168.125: -0.3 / 7.43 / 6.93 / 7.11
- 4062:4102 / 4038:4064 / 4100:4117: 0.7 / 7.22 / 8.1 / 7.69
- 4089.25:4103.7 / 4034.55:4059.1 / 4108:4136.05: -1.1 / 7.24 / 7.59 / 7.47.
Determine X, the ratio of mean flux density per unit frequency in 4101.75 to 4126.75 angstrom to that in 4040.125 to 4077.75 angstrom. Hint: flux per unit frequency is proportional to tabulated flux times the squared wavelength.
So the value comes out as 1.1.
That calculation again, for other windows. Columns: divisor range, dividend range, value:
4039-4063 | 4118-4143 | 1.05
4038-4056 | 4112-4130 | 1.07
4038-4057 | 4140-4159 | 0.99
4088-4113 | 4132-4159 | 0.88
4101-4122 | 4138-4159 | 0.88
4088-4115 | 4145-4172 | 0.85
